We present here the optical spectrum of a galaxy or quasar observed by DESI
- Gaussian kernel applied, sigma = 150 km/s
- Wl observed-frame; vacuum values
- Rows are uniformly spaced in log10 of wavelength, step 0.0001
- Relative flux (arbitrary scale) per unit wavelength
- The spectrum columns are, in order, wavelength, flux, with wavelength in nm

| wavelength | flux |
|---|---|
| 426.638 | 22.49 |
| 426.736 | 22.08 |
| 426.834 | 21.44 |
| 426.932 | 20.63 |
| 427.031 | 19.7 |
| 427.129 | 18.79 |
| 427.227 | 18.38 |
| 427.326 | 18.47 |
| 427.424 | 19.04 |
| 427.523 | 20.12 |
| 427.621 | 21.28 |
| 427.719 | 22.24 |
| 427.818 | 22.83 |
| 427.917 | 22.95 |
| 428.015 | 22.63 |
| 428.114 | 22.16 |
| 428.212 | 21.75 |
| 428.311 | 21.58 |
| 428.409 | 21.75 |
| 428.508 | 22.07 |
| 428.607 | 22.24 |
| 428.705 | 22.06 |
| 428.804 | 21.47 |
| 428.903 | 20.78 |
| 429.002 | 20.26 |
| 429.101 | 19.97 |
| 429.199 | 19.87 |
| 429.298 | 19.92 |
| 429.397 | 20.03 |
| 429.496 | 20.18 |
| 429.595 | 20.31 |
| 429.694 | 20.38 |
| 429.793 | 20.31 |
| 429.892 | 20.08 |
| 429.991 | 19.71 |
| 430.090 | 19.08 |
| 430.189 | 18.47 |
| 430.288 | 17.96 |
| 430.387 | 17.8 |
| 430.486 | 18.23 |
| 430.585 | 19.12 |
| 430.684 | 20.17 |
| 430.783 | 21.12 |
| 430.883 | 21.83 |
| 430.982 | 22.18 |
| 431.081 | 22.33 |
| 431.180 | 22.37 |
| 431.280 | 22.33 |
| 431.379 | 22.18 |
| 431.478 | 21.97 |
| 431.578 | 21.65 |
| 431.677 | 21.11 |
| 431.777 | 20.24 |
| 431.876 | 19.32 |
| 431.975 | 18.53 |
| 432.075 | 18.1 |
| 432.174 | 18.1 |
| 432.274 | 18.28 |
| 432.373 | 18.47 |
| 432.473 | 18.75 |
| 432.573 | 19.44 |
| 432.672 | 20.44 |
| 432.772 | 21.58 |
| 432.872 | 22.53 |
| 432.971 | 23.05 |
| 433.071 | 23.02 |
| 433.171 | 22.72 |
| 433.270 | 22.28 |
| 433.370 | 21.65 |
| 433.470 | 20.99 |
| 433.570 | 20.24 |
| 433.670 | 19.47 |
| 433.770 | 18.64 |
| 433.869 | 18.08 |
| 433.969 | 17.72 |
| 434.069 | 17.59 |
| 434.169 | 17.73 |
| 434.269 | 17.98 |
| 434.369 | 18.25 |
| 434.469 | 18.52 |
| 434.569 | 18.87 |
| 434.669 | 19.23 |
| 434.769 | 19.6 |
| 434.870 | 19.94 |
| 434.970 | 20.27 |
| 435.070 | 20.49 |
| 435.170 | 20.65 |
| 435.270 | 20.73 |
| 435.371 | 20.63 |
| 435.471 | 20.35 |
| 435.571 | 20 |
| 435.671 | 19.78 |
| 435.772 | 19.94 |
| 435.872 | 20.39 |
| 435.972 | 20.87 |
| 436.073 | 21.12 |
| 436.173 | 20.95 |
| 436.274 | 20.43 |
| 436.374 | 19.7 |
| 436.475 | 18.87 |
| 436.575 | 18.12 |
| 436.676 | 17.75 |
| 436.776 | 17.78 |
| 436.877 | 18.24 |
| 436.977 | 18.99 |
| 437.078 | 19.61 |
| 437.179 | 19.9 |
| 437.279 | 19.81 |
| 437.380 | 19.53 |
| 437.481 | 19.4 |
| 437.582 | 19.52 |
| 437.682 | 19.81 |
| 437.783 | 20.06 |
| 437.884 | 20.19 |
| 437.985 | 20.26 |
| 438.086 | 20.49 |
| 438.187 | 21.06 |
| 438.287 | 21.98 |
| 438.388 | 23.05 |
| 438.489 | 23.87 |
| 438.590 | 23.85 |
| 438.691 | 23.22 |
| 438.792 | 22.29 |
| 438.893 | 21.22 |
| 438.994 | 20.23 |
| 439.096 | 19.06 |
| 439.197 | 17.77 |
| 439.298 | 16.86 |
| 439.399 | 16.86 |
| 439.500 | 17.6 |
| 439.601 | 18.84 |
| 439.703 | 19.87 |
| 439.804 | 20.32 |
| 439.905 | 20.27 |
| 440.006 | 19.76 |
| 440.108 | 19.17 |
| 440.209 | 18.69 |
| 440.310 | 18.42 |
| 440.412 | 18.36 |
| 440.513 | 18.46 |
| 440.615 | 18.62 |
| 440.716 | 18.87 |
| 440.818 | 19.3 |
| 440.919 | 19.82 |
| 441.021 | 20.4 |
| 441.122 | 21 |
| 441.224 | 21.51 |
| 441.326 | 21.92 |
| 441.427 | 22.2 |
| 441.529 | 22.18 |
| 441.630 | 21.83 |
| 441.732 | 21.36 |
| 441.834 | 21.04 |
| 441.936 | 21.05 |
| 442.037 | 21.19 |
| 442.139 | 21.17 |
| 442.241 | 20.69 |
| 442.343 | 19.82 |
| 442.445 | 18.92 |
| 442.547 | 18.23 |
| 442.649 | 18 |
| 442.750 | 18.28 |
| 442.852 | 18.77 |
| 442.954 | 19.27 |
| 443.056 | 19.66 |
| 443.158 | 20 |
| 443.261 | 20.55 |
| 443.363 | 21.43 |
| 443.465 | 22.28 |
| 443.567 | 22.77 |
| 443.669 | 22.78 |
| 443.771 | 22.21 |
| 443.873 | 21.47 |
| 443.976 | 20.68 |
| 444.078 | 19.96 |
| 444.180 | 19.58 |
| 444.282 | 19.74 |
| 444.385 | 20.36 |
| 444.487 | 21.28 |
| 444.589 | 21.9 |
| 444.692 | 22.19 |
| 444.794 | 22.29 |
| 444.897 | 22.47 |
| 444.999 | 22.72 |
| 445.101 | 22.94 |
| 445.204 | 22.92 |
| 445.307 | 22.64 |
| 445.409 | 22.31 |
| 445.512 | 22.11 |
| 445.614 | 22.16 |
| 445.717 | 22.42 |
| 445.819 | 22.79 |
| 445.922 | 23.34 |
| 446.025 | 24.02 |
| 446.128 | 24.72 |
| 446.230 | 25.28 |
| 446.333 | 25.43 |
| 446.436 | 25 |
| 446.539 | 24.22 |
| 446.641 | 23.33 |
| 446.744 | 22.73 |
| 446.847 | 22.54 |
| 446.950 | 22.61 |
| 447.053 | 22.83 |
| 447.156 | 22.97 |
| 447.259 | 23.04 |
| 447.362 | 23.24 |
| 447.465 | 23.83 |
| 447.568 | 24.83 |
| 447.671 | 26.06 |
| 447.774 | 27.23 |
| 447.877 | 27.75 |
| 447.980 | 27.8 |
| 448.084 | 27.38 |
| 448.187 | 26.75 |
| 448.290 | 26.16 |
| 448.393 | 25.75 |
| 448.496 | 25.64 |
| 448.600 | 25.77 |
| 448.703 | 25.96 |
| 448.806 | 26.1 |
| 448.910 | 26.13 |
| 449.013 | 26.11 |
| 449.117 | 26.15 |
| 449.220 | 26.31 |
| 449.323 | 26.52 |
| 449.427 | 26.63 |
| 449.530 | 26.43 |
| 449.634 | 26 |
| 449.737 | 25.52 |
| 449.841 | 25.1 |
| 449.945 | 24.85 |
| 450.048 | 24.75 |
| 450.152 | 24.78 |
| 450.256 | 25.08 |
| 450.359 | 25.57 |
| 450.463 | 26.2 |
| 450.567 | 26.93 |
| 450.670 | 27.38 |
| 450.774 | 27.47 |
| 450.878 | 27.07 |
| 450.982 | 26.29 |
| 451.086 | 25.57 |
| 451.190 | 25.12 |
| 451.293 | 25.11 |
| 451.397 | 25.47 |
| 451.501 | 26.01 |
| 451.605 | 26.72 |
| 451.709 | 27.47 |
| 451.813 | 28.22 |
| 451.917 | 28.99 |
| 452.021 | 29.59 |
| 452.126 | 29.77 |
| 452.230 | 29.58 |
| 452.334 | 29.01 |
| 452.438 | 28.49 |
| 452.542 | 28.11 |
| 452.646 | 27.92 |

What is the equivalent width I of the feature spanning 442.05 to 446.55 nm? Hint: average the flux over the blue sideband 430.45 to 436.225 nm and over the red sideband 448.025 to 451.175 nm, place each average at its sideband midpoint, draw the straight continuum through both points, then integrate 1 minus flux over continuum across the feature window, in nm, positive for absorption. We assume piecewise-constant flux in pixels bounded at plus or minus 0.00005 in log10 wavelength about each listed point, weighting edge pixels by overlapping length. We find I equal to 0.48 nm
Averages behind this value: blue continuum 20.2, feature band 21.6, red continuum 26.1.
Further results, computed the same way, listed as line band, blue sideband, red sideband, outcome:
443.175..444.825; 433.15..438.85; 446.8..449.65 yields 0.162 nm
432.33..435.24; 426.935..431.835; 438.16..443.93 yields 0.086 nm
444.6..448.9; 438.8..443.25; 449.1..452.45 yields -0.070 nm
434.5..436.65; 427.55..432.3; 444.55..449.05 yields 0.182 nm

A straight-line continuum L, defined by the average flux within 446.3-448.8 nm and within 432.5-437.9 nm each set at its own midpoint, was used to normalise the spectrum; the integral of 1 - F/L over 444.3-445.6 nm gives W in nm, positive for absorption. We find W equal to 0.10 nm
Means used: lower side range 19.9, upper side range 25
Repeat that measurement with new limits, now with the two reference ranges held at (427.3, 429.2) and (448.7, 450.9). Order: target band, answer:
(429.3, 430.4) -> 0.11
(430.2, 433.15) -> 0.22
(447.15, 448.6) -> 0.00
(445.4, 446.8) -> 0.09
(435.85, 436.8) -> 0.14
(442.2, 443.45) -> 0.25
